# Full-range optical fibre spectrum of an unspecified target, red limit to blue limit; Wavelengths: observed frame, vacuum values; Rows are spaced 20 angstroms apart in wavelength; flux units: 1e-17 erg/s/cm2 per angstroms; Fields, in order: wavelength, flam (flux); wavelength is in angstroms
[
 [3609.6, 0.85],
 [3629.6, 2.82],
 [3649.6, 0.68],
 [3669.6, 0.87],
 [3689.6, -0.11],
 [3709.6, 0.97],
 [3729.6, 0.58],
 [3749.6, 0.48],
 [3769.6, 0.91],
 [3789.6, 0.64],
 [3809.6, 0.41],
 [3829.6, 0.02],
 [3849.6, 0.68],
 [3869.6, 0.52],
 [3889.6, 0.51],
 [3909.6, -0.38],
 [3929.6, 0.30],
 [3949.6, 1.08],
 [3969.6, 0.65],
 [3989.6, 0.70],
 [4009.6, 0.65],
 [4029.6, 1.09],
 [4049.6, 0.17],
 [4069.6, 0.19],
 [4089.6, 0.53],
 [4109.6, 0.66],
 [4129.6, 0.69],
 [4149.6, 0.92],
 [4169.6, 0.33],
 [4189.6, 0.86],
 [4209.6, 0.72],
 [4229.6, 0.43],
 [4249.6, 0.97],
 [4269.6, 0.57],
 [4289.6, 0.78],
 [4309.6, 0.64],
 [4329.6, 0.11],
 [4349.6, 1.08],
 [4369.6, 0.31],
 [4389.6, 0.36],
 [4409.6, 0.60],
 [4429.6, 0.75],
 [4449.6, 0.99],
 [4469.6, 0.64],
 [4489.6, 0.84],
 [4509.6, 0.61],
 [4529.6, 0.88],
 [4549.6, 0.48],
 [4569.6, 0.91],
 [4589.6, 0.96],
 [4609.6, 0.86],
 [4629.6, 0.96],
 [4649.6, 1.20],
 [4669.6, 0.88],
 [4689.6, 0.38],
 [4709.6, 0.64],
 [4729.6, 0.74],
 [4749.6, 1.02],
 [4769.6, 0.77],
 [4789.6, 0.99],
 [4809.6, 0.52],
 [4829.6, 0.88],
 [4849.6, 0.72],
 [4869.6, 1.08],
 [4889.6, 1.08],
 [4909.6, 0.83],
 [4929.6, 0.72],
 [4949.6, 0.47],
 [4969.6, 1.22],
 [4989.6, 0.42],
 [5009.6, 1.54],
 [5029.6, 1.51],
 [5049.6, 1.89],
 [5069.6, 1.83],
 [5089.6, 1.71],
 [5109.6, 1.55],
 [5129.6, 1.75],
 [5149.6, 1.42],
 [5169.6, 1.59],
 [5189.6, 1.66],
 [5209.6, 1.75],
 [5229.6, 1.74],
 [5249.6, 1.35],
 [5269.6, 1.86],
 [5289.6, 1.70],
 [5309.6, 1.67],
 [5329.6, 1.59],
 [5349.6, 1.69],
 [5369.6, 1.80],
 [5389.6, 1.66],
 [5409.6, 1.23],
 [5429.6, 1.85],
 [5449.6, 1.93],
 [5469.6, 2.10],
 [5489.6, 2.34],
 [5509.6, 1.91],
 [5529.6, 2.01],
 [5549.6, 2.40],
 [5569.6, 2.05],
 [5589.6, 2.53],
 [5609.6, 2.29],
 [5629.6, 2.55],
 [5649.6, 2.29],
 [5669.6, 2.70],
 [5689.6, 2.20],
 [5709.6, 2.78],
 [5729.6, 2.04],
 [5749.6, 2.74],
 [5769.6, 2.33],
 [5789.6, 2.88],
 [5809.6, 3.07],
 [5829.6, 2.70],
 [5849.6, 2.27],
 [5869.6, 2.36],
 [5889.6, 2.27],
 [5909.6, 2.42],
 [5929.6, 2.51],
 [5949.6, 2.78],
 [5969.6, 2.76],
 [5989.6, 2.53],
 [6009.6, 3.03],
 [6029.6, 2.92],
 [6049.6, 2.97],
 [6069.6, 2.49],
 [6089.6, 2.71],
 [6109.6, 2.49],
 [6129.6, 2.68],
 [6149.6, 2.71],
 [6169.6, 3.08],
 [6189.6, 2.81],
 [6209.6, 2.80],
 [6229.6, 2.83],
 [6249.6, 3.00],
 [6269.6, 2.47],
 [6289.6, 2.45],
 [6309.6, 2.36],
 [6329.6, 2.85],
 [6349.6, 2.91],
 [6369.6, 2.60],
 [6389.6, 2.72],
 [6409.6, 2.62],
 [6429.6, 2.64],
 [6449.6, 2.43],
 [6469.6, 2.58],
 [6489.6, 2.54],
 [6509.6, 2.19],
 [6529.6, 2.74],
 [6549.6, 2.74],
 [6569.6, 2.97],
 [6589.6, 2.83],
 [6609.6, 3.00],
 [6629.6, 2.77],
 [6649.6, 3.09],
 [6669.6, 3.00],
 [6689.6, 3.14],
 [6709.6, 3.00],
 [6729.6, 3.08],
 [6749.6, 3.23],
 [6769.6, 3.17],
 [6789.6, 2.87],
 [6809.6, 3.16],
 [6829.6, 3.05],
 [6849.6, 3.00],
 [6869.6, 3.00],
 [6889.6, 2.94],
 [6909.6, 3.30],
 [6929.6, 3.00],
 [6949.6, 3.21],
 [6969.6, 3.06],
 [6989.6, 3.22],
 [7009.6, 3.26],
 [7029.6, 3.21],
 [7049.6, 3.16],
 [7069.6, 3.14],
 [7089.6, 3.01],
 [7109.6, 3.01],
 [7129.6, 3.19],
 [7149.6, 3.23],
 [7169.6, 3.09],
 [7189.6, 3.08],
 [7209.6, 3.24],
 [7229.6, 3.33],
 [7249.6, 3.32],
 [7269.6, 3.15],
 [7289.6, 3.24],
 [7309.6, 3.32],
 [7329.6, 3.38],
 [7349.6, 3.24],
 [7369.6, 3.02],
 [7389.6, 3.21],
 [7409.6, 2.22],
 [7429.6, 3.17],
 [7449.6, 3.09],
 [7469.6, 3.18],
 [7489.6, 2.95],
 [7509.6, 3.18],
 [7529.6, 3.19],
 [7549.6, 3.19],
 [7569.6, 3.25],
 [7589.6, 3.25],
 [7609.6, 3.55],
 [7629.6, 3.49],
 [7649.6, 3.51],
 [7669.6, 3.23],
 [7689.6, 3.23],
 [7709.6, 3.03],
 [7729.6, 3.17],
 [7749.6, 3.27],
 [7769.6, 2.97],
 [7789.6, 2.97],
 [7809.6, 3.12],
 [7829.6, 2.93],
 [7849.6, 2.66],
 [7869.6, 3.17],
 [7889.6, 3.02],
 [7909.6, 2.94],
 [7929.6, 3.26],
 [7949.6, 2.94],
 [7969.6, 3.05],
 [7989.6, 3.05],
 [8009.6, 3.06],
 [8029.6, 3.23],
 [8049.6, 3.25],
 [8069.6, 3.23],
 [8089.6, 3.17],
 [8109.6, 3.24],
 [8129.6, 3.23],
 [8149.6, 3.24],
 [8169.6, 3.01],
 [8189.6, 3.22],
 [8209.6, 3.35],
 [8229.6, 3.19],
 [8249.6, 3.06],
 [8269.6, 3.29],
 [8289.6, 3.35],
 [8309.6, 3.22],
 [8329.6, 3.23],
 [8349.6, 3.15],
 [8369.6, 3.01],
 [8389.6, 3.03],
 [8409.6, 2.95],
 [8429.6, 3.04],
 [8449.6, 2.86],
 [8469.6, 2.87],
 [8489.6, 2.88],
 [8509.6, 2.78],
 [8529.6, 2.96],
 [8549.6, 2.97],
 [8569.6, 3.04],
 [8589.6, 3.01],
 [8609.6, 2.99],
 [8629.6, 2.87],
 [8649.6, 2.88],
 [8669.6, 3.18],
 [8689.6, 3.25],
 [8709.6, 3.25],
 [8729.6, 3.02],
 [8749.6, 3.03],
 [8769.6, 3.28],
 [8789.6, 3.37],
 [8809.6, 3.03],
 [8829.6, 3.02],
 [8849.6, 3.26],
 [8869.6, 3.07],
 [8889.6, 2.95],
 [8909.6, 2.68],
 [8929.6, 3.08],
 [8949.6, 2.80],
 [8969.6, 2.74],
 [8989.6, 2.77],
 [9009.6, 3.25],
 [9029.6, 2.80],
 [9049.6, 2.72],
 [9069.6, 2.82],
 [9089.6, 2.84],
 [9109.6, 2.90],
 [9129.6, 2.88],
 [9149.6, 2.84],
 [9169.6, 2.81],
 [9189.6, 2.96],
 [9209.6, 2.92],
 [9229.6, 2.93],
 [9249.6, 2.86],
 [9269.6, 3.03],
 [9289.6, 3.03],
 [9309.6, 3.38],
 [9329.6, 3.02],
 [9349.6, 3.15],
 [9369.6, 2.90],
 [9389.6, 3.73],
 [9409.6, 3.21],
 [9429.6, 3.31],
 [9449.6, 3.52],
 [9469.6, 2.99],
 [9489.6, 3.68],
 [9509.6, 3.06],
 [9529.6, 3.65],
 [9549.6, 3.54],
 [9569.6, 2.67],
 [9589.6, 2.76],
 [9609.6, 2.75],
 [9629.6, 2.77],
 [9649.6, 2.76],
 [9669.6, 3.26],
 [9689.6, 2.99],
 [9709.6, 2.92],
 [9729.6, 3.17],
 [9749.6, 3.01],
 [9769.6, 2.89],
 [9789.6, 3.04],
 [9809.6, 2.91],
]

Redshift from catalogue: 0.257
